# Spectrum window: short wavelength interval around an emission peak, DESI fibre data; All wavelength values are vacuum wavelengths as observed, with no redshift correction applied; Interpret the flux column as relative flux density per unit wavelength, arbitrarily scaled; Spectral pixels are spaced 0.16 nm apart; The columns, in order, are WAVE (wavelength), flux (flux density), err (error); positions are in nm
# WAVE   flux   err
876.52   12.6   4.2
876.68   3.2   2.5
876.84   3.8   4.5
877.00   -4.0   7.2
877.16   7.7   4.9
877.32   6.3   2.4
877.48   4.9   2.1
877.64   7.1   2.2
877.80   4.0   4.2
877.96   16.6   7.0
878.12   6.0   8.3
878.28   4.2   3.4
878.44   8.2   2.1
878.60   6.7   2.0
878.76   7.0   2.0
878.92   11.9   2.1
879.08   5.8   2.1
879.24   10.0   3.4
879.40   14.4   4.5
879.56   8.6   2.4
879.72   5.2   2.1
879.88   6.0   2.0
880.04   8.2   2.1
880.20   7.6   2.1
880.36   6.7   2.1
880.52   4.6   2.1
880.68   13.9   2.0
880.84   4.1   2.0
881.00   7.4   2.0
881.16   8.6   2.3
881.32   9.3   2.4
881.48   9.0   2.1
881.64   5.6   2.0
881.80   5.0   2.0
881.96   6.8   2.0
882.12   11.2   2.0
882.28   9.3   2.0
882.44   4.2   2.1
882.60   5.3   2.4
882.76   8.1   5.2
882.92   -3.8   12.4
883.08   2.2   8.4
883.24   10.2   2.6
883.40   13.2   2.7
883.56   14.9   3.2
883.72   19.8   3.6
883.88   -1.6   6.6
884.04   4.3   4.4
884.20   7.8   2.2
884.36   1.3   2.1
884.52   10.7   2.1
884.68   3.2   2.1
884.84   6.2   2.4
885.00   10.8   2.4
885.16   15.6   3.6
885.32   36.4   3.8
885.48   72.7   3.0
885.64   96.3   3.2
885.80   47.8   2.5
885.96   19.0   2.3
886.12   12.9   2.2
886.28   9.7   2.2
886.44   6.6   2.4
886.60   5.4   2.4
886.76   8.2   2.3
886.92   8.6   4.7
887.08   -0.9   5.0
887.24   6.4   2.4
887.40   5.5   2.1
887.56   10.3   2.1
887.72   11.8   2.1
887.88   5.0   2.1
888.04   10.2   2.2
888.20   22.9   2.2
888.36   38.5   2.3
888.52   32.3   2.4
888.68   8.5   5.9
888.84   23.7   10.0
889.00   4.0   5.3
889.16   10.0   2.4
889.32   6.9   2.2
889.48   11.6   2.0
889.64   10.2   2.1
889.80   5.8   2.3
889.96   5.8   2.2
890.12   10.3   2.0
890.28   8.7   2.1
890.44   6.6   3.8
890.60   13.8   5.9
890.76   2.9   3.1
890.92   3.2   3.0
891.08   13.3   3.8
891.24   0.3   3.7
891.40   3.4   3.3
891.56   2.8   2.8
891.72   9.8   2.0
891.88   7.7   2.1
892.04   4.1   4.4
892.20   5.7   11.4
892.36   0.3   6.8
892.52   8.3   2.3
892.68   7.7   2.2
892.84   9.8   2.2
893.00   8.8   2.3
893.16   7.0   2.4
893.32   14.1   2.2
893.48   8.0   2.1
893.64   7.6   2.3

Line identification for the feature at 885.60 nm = H-alpha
